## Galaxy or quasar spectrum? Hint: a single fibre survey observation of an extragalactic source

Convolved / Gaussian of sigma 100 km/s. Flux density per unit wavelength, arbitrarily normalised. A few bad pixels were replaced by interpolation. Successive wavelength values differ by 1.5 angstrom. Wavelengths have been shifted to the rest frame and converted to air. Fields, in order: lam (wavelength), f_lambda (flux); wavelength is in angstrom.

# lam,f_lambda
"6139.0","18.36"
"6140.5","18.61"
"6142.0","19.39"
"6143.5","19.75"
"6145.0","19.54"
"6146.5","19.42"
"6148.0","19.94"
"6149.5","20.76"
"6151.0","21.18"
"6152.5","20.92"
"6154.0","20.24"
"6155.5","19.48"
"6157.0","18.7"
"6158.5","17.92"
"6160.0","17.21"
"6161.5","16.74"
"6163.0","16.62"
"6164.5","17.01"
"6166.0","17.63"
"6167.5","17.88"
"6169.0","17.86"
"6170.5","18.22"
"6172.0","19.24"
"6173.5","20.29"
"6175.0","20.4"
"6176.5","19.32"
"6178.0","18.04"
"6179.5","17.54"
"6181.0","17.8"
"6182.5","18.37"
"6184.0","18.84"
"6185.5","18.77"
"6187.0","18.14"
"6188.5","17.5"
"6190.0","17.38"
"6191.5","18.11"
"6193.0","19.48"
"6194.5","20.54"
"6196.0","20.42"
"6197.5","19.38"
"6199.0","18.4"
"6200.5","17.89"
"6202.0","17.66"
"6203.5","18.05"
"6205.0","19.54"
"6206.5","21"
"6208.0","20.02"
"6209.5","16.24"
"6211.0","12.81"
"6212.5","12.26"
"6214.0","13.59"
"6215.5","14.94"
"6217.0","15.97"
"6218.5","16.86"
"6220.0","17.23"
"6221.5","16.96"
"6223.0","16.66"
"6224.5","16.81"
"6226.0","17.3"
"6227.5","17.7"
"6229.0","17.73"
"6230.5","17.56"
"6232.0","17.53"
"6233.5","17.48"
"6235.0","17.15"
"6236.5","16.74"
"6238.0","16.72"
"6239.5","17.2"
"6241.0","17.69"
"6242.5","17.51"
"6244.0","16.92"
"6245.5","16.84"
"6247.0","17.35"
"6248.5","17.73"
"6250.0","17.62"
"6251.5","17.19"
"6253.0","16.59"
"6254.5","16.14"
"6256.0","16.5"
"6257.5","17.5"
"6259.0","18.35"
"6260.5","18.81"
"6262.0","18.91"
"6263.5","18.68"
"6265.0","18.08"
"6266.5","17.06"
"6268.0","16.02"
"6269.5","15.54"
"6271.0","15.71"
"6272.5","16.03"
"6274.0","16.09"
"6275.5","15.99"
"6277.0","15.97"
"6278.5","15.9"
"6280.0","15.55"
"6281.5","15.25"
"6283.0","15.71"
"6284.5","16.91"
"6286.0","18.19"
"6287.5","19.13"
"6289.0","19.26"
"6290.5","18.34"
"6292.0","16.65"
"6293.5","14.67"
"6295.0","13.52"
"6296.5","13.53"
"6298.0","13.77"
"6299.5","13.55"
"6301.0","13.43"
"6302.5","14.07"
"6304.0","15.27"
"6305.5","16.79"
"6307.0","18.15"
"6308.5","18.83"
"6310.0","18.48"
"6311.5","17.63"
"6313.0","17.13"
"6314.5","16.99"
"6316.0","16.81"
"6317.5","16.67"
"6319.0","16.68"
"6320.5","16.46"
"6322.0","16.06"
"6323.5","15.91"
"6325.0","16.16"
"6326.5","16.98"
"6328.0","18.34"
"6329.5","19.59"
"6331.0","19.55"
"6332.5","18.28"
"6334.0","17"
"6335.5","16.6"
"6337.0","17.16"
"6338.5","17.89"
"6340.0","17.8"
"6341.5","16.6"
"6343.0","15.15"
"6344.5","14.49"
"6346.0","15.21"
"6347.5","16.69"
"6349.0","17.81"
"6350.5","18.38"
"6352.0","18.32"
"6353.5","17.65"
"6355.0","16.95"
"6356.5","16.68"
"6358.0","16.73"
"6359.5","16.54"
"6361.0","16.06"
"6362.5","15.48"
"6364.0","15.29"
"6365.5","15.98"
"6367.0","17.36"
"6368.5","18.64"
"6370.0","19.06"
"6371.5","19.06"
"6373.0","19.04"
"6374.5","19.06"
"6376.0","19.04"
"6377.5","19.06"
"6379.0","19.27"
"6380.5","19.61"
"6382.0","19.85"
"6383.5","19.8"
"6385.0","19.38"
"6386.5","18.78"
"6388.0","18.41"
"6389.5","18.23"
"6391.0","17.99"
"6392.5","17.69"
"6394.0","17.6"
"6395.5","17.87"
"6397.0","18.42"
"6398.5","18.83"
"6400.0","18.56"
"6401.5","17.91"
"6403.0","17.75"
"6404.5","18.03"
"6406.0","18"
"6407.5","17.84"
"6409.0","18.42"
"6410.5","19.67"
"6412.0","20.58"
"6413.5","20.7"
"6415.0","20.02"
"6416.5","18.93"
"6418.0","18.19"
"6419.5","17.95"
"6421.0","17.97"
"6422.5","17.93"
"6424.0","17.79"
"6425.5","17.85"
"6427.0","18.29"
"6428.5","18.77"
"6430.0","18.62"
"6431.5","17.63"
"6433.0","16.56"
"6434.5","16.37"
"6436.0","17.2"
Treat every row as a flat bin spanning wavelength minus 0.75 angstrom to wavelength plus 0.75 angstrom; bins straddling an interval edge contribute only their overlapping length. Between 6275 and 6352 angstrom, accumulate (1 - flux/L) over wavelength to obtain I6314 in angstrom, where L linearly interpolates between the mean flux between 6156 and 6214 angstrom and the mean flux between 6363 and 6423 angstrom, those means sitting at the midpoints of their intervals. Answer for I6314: 7.3 angstrom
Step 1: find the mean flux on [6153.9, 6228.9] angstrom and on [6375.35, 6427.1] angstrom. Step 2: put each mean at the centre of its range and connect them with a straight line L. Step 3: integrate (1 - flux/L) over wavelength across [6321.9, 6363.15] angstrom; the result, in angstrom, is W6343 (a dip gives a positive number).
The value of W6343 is 3.1 angstrom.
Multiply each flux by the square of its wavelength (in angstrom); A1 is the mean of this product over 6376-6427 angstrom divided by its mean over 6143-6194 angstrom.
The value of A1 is 1.07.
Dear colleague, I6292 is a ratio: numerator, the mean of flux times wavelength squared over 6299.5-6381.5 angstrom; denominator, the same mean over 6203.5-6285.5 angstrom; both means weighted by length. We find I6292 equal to 1.1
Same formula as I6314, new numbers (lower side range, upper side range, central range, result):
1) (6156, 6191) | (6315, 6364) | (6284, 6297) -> 0.4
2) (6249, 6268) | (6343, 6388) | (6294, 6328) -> 3.0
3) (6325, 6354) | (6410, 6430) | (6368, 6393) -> -1.2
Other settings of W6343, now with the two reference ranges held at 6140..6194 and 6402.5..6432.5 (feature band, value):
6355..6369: 1.6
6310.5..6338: 2.0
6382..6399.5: 0.0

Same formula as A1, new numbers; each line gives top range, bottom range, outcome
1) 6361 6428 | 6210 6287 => 1.15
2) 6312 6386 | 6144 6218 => 1.01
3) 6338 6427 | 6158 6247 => 1.08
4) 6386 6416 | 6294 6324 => 1.20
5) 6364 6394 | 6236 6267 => 1.11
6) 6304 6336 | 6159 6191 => 1.00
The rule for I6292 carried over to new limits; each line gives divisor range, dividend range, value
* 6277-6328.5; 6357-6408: 1.14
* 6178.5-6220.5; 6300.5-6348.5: 0.99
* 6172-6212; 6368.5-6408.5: 1.07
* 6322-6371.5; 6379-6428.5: 1.11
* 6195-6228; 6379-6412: 1.15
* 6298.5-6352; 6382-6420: 1.14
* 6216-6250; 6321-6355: 1.03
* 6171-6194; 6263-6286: 0.90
